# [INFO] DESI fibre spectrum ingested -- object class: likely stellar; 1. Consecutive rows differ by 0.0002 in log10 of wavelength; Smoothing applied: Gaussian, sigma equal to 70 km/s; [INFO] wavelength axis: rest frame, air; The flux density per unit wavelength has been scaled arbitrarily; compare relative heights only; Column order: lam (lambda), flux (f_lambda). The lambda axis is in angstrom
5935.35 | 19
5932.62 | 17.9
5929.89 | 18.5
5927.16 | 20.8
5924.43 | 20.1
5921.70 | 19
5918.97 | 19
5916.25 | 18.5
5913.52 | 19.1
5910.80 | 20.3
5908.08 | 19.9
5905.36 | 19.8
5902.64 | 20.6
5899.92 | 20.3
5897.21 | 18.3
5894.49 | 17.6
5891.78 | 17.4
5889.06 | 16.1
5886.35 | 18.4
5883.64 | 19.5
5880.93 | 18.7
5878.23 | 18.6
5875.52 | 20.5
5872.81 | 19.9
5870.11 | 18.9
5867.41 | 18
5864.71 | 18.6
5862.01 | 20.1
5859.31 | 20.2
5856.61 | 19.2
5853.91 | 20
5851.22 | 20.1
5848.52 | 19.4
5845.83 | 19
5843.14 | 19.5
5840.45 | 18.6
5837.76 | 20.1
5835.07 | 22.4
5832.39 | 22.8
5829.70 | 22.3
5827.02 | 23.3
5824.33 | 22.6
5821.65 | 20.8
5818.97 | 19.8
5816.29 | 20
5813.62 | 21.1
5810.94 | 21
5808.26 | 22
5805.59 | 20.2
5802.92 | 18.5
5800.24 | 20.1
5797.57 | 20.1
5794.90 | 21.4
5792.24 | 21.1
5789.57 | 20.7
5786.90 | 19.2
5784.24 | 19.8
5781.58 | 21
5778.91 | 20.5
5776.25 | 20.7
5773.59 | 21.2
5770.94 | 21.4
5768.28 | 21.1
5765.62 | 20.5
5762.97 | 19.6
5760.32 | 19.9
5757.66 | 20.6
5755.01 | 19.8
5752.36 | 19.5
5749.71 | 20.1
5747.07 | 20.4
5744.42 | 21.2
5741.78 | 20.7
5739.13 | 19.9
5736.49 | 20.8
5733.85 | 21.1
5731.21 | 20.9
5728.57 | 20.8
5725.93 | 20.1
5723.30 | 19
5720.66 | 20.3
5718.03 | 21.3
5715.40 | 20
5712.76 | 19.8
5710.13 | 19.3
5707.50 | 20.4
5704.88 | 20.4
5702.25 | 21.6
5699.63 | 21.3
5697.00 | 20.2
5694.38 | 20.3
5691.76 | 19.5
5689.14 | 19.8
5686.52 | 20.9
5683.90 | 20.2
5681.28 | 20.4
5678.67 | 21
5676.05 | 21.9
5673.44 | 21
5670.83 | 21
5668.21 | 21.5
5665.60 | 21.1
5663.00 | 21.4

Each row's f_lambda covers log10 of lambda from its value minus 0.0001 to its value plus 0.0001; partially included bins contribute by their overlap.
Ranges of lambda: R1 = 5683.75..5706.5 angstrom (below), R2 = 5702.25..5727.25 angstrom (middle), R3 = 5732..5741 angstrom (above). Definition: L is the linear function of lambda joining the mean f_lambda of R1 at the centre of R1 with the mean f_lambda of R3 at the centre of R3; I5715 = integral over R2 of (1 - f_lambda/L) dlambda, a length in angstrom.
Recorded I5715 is 0.49 angstrom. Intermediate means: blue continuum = 20.5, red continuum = 20.6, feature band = 20.1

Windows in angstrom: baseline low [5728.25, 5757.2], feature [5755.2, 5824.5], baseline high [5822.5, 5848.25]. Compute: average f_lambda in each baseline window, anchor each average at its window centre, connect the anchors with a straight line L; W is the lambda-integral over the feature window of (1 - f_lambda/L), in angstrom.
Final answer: 0.9 angstrom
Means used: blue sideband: 20.5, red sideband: 21.1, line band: 20.5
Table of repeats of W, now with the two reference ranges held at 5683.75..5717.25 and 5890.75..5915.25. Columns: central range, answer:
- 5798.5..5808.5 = -0.1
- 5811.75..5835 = -2.3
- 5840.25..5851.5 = 0.1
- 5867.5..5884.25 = 0.1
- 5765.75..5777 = -0.6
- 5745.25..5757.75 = 0.0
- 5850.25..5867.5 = 0.0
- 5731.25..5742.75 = -0.3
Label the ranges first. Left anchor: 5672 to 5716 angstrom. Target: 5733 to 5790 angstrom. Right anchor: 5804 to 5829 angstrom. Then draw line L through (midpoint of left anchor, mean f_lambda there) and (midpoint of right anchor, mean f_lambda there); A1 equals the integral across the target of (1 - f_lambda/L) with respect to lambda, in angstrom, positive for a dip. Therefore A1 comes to 1.2 angstrom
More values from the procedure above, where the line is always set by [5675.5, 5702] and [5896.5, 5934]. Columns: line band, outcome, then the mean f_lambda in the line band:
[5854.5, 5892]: 1.4 angstrom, 18.9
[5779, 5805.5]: -0.2 angstrom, 20.2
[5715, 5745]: -0.2 angstrom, 20.5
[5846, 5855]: 0.0 angstrom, 19.7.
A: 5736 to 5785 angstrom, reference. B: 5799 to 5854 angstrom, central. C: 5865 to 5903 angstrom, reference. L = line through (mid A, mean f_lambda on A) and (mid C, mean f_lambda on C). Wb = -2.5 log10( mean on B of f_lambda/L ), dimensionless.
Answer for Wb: -0.06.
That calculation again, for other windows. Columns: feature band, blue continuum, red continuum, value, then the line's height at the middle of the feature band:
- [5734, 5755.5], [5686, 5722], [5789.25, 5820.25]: 0.00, 20.4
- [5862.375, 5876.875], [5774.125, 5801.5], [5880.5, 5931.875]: 0.01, 19.5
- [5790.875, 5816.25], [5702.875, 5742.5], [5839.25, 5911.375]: -0.05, 19.7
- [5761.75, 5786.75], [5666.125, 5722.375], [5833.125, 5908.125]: -0.03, 20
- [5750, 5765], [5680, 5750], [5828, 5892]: 0.01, 20.2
